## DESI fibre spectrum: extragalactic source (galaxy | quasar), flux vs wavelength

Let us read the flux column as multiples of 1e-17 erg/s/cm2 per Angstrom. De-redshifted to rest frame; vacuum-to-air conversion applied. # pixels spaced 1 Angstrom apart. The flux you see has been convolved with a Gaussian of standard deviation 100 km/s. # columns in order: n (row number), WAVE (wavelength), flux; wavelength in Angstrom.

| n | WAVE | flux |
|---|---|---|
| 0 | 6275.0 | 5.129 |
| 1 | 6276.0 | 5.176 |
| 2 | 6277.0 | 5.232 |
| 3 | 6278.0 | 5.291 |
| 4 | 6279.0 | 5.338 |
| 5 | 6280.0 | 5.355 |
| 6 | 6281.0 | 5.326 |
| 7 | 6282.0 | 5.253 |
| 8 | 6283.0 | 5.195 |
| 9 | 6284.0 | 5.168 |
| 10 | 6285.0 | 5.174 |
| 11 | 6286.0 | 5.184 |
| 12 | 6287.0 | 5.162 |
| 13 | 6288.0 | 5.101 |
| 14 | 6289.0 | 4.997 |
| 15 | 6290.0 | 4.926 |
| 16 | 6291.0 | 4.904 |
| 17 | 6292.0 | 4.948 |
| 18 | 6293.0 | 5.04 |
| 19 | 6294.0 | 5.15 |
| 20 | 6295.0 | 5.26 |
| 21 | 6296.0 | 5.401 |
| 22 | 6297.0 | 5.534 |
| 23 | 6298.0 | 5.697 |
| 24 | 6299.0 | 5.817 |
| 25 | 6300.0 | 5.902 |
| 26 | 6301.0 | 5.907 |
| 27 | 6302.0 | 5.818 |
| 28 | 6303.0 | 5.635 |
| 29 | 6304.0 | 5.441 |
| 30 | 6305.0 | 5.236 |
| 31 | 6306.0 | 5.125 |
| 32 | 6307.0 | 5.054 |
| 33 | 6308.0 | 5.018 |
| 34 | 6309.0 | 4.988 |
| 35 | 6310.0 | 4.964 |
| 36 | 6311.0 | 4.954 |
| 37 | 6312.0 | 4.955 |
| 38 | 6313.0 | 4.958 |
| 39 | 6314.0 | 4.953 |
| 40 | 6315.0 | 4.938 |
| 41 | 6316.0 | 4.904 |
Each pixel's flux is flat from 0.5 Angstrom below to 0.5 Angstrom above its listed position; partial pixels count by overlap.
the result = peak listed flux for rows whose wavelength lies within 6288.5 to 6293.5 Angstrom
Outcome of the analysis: 5.04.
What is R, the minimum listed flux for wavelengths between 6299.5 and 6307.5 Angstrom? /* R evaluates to 5.054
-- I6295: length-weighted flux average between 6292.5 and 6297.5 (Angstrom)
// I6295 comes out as 5.28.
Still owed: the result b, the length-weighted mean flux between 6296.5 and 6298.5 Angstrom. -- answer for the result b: 5.62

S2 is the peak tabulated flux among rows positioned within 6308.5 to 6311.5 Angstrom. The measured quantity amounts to 4.988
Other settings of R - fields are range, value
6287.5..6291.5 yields 4.904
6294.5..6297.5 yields 5.26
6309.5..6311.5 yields 4.954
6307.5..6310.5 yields 4.964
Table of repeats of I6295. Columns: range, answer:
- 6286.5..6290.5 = 5.05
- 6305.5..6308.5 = 5.07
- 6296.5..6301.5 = 5.77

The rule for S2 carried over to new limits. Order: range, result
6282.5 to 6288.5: 5.195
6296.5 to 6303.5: 5.907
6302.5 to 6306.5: 5.635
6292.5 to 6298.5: 5.697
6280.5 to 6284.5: 5.326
